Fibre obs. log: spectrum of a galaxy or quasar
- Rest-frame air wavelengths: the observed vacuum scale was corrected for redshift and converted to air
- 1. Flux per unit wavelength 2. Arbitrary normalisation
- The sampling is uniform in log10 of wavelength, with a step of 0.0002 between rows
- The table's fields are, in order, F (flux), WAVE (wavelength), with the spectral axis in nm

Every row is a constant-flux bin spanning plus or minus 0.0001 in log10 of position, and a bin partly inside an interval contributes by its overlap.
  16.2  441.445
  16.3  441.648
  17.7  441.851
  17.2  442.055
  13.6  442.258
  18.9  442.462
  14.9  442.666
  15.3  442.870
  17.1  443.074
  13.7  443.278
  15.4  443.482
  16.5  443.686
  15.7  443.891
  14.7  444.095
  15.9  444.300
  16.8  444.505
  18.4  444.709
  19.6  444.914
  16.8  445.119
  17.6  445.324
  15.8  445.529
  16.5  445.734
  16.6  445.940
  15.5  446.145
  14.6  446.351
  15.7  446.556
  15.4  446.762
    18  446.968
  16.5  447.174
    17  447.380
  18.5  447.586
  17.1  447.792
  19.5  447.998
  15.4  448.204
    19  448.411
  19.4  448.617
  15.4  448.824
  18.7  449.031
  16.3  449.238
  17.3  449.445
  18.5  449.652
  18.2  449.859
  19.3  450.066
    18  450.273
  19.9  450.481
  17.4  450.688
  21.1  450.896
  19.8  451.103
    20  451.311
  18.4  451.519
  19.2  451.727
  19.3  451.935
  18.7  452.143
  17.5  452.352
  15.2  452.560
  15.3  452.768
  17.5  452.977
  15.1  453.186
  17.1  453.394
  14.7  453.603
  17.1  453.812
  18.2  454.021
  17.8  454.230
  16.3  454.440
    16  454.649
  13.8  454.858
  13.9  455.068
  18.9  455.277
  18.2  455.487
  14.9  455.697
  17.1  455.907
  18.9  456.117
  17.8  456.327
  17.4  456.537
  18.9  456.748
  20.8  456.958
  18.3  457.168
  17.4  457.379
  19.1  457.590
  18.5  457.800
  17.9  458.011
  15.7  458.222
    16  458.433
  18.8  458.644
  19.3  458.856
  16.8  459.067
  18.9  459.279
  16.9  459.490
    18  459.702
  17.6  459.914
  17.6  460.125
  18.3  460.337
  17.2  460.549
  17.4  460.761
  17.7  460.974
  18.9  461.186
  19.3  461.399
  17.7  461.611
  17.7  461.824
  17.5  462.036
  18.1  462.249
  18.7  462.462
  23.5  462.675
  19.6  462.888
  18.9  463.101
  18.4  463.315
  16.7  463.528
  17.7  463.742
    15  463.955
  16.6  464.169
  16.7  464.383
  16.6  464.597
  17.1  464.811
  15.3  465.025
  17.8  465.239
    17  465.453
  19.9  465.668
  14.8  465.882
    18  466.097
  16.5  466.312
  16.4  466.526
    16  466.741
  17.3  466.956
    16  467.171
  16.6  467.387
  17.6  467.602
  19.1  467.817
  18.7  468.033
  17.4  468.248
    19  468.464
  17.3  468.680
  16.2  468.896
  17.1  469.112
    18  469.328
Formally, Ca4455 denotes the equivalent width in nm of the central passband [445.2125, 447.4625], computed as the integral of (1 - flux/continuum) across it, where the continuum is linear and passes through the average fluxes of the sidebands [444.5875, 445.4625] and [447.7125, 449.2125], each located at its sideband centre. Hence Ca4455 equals 0.20 nm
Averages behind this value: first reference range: 18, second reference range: 17.7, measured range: 16.3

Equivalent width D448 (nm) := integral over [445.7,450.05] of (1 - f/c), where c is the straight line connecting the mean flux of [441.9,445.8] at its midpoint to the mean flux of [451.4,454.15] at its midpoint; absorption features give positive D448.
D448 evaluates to -0.11 nm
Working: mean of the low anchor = 16.4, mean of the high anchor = 17.2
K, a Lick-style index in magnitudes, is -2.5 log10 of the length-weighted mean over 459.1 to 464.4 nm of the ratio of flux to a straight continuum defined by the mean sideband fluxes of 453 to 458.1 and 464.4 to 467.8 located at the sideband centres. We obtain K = -0.06 mag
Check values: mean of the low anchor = 17.3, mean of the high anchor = 16.9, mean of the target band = 18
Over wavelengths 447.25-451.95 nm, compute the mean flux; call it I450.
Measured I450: 18.4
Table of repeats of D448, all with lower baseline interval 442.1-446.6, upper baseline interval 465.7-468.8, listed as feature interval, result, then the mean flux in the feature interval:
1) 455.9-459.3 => -0.263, 18.1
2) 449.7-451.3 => -0.258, 19.1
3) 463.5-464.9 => 0.040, 16.6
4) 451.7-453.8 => -0.039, 16.9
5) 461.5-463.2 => -0.194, 19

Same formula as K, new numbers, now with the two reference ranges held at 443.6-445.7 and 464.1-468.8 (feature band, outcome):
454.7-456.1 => 0.04 mag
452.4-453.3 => 0.07 mag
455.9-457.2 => -0.10 mag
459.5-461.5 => -0.05 mag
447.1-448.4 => -0.04 mag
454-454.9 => 0.03 mag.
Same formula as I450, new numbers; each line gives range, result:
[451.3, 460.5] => 17.5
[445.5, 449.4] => 16.9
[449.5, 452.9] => 18.5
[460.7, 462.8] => 18.7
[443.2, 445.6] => 16.4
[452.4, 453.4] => 16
